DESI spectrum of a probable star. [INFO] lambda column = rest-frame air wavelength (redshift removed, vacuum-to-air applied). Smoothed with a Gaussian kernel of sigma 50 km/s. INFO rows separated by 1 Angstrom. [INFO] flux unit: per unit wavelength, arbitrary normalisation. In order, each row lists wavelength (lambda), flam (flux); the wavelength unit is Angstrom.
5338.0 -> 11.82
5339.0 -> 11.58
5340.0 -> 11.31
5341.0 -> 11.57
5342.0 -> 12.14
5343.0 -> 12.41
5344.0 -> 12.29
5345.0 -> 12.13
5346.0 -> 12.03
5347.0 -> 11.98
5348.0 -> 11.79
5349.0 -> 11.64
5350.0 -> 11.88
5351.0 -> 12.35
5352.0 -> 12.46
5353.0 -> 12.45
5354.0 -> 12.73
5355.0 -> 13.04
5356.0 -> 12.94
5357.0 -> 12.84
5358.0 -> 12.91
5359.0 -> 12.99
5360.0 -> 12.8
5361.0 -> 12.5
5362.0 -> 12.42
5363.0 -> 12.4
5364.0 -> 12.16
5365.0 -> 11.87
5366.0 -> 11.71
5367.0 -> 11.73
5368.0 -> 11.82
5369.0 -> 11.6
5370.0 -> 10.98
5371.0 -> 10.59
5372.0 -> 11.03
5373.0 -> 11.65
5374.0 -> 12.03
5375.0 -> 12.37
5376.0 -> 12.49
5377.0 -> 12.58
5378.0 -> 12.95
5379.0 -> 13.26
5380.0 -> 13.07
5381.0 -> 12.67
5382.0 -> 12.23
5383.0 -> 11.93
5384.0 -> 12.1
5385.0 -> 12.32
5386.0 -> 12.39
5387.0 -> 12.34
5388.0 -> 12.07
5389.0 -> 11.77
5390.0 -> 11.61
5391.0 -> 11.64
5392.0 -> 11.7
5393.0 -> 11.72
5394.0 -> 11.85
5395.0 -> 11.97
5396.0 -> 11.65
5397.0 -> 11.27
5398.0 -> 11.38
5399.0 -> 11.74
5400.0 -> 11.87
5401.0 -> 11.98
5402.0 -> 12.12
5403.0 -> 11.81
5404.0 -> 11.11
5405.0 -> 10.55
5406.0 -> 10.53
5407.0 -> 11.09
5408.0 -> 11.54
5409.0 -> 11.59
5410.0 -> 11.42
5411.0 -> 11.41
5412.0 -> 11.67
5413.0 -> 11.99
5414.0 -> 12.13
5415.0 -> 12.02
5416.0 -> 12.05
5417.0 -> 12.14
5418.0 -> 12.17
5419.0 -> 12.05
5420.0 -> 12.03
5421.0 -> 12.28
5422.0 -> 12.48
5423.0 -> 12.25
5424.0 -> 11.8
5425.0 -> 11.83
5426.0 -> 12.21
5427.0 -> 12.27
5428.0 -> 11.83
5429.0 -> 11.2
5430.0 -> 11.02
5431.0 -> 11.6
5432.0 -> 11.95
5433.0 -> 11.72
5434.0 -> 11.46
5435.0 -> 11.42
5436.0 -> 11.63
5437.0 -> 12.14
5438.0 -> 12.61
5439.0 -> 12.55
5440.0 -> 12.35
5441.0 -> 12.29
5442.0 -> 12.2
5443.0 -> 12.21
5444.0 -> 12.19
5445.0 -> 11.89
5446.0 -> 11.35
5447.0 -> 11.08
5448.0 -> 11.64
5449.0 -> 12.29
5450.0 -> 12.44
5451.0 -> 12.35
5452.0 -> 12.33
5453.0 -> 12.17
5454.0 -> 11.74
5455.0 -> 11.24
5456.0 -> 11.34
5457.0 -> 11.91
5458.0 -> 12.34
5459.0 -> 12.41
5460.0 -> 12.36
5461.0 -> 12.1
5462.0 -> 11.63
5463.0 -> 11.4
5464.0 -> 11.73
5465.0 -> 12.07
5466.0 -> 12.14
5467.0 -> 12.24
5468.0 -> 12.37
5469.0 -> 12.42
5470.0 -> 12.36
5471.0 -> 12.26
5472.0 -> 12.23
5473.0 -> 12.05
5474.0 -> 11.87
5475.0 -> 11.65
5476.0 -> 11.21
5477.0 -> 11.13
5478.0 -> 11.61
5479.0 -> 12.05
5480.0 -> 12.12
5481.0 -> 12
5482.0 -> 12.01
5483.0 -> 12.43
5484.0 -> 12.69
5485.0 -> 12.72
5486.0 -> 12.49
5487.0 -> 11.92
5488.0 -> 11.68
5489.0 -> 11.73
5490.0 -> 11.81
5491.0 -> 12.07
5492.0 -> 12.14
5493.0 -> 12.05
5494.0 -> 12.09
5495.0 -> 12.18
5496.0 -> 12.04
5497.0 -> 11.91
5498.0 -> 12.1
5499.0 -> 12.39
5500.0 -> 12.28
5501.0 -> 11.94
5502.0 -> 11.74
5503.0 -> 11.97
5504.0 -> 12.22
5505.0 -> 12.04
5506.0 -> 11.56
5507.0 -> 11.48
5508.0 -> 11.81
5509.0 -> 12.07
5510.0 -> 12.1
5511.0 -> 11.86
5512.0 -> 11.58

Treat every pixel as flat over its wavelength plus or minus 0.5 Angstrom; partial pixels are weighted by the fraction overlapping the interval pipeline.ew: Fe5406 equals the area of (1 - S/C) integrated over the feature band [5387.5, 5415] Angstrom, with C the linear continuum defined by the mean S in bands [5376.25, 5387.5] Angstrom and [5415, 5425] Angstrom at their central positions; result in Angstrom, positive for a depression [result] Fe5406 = 1.6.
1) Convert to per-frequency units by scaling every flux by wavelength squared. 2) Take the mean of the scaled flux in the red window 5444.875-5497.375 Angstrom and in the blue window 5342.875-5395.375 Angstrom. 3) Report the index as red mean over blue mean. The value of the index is 1.0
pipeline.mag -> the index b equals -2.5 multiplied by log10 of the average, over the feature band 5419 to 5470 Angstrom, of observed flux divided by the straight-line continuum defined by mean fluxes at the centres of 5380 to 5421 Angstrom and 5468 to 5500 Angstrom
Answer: 0.00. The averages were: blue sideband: 11.8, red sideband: 12.1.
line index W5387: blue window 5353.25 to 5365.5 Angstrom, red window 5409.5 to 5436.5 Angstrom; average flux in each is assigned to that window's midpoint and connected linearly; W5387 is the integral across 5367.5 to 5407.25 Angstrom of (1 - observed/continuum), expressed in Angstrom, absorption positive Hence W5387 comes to 1.42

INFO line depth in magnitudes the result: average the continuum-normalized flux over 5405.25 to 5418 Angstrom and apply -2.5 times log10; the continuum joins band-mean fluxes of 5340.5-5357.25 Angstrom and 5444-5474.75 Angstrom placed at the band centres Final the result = 0.04 mag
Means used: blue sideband 12.3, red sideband 12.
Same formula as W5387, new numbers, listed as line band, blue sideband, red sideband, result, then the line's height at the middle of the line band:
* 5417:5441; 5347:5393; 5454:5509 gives 0.2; 12.1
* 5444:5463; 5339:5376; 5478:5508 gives 0.2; 12.1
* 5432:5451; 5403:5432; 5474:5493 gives -0.3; 11.8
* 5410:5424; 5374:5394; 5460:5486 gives 0.2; 12.2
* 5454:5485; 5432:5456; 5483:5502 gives 0.1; 12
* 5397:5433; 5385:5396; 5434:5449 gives 0.6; 11.9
